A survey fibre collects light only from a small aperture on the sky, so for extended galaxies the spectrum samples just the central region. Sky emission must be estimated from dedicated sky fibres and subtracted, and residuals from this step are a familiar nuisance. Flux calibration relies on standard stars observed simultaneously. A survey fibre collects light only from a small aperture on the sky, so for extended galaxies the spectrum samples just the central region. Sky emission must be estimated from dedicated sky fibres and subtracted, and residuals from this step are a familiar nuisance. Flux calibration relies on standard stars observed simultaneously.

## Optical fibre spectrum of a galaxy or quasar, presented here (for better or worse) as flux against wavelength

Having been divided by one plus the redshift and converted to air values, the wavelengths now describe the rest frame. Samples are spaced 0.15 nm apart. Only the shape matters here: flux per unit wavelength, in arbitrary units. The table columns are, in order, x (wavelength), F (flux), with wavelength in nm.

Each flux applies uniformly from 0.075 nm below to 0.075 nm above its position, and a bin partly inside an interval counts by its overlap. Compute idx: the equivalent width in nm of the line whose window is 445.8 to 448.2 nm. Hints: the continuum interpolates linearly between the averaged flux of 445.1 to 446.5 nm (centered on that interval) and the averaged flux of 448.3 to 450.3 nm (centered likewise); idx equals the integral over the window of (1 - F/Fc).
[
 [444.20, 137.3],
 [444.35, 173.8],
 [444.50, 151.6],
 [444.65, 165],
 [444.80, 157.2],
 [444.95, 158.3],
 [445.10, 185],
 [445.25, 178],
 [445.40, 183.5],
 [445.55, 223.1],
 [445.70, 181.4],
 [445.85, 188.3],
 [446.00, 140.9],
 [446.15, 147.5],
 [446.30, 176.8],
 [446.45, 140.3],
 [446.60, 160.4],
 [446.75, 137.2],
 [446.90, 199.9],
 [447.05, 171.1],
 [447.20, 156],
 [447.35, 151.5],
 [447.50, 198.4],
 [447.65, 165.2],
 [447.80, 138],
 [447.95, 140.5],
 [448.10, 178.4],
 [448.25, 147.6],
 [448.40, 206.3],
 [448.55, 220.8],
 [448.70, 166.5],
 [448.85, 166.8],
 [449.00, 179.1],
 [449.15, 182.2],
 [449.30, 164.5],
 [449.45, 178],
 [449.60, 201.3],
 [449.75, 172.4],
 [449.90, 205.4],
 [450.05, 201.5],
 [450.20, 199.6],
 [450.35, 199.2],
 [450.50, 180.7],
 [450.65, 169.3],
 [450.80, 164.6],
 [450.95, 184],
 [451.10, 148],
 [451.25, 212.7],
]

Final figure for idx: 0.23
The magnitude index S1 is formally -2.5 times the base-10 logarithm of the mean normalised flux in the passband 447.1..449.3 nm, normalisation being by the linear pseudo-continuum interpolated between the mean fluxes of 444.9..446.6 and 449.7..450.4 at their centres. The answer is 0.09 mag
